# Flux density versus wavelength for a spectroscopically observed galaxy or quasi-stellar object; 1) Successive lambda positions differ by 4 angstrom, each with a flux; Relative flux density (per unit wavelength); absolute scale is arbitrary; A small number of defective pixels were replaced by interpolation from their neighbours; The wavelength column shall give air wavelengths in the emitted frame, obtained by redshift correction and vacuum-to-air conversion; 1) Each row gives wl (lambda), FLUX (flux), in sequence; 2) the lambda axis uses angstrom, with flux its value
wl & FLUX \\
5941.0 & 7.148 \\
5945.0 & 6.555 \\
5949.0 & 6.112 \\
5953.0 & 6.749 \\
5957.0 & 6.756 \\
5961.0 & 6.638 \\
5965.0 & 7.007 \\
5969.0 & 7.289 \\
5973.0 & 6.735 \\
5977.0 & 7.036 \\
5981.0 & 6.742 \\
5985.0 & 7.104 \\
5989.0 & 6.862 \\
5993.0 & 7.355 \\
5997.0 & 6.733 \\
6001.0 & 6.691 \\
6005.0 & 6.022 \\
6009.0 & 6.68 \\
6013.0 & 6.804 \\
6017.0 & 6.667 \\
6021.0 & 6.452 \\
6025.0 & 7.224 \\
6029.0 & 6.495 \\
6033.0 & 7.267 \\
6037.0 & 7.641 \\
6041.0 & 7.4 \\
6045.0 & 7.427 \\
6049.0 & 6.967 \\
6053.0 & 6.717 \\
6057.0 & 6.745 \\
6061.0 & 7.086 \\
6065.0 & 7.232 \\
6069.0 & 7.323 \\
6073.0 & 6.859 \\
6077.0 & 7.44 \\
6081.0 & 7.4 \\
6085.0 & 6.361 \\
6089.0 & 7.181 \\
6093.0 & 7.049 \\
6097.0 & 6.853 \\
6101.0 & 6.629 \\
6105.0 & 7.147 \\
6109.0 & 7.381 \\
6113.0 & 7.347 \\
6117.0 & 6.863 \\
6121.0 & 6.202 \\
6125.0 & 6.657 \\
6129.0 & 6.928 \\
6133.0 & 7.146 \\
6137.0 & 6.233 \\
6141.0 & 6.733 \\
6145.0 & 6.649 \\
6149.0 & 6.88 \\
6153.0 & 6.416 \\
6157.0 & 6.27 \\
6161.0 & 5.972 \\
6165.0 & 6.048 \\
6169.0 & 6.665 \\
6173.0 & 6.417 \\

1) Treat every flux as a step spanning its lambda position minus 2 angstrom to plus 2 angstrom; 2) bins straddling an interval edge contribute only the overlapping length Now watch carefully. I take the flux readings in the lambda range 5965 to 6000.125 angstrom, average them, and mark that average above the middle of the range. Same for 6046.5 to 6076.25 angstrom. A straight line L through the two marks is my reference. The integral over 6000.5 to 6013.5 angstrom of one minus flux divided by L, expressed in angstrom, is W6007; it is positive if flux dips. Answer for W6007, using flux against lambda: 0.9 angstrom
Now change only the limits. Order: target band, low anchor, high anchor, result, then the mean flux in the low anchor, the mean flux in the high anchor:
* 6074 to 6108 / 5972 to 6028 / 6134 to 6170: -2.2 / 6.79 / 6.44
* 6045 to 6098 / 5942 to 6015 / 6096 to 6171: -2.5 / 6.78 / 6.68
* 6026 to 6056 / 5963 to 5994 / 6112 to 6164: -1.2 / 7.01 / 6.61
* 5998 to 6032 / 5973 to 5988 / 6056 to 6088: 1.6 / 6.92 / 7.07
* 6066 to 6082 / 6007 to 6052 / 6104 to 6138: -0.7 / 7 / 6.89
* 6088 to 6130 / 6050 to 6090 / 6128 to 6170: -0.9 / 7.03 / 6.53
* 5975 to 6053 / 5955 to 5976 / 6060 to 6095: 0.7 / 6.89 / 7.1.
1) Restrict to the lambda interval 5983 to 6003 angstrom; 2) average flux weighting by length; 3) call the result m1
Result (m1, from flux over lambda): 6.95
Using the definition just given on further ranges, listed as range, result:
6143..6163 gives 6.44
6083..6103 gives 6.81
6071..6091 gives 7.05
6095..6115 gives 7.07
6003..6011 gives 6.35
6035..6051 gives 7.36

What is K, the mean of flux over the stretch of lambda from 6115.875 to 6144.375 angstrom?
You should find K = 6.67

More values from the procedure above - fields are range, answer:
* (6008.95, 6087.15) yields 7.02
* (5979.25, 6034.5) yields 6.79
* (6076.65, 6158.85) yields 6.84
